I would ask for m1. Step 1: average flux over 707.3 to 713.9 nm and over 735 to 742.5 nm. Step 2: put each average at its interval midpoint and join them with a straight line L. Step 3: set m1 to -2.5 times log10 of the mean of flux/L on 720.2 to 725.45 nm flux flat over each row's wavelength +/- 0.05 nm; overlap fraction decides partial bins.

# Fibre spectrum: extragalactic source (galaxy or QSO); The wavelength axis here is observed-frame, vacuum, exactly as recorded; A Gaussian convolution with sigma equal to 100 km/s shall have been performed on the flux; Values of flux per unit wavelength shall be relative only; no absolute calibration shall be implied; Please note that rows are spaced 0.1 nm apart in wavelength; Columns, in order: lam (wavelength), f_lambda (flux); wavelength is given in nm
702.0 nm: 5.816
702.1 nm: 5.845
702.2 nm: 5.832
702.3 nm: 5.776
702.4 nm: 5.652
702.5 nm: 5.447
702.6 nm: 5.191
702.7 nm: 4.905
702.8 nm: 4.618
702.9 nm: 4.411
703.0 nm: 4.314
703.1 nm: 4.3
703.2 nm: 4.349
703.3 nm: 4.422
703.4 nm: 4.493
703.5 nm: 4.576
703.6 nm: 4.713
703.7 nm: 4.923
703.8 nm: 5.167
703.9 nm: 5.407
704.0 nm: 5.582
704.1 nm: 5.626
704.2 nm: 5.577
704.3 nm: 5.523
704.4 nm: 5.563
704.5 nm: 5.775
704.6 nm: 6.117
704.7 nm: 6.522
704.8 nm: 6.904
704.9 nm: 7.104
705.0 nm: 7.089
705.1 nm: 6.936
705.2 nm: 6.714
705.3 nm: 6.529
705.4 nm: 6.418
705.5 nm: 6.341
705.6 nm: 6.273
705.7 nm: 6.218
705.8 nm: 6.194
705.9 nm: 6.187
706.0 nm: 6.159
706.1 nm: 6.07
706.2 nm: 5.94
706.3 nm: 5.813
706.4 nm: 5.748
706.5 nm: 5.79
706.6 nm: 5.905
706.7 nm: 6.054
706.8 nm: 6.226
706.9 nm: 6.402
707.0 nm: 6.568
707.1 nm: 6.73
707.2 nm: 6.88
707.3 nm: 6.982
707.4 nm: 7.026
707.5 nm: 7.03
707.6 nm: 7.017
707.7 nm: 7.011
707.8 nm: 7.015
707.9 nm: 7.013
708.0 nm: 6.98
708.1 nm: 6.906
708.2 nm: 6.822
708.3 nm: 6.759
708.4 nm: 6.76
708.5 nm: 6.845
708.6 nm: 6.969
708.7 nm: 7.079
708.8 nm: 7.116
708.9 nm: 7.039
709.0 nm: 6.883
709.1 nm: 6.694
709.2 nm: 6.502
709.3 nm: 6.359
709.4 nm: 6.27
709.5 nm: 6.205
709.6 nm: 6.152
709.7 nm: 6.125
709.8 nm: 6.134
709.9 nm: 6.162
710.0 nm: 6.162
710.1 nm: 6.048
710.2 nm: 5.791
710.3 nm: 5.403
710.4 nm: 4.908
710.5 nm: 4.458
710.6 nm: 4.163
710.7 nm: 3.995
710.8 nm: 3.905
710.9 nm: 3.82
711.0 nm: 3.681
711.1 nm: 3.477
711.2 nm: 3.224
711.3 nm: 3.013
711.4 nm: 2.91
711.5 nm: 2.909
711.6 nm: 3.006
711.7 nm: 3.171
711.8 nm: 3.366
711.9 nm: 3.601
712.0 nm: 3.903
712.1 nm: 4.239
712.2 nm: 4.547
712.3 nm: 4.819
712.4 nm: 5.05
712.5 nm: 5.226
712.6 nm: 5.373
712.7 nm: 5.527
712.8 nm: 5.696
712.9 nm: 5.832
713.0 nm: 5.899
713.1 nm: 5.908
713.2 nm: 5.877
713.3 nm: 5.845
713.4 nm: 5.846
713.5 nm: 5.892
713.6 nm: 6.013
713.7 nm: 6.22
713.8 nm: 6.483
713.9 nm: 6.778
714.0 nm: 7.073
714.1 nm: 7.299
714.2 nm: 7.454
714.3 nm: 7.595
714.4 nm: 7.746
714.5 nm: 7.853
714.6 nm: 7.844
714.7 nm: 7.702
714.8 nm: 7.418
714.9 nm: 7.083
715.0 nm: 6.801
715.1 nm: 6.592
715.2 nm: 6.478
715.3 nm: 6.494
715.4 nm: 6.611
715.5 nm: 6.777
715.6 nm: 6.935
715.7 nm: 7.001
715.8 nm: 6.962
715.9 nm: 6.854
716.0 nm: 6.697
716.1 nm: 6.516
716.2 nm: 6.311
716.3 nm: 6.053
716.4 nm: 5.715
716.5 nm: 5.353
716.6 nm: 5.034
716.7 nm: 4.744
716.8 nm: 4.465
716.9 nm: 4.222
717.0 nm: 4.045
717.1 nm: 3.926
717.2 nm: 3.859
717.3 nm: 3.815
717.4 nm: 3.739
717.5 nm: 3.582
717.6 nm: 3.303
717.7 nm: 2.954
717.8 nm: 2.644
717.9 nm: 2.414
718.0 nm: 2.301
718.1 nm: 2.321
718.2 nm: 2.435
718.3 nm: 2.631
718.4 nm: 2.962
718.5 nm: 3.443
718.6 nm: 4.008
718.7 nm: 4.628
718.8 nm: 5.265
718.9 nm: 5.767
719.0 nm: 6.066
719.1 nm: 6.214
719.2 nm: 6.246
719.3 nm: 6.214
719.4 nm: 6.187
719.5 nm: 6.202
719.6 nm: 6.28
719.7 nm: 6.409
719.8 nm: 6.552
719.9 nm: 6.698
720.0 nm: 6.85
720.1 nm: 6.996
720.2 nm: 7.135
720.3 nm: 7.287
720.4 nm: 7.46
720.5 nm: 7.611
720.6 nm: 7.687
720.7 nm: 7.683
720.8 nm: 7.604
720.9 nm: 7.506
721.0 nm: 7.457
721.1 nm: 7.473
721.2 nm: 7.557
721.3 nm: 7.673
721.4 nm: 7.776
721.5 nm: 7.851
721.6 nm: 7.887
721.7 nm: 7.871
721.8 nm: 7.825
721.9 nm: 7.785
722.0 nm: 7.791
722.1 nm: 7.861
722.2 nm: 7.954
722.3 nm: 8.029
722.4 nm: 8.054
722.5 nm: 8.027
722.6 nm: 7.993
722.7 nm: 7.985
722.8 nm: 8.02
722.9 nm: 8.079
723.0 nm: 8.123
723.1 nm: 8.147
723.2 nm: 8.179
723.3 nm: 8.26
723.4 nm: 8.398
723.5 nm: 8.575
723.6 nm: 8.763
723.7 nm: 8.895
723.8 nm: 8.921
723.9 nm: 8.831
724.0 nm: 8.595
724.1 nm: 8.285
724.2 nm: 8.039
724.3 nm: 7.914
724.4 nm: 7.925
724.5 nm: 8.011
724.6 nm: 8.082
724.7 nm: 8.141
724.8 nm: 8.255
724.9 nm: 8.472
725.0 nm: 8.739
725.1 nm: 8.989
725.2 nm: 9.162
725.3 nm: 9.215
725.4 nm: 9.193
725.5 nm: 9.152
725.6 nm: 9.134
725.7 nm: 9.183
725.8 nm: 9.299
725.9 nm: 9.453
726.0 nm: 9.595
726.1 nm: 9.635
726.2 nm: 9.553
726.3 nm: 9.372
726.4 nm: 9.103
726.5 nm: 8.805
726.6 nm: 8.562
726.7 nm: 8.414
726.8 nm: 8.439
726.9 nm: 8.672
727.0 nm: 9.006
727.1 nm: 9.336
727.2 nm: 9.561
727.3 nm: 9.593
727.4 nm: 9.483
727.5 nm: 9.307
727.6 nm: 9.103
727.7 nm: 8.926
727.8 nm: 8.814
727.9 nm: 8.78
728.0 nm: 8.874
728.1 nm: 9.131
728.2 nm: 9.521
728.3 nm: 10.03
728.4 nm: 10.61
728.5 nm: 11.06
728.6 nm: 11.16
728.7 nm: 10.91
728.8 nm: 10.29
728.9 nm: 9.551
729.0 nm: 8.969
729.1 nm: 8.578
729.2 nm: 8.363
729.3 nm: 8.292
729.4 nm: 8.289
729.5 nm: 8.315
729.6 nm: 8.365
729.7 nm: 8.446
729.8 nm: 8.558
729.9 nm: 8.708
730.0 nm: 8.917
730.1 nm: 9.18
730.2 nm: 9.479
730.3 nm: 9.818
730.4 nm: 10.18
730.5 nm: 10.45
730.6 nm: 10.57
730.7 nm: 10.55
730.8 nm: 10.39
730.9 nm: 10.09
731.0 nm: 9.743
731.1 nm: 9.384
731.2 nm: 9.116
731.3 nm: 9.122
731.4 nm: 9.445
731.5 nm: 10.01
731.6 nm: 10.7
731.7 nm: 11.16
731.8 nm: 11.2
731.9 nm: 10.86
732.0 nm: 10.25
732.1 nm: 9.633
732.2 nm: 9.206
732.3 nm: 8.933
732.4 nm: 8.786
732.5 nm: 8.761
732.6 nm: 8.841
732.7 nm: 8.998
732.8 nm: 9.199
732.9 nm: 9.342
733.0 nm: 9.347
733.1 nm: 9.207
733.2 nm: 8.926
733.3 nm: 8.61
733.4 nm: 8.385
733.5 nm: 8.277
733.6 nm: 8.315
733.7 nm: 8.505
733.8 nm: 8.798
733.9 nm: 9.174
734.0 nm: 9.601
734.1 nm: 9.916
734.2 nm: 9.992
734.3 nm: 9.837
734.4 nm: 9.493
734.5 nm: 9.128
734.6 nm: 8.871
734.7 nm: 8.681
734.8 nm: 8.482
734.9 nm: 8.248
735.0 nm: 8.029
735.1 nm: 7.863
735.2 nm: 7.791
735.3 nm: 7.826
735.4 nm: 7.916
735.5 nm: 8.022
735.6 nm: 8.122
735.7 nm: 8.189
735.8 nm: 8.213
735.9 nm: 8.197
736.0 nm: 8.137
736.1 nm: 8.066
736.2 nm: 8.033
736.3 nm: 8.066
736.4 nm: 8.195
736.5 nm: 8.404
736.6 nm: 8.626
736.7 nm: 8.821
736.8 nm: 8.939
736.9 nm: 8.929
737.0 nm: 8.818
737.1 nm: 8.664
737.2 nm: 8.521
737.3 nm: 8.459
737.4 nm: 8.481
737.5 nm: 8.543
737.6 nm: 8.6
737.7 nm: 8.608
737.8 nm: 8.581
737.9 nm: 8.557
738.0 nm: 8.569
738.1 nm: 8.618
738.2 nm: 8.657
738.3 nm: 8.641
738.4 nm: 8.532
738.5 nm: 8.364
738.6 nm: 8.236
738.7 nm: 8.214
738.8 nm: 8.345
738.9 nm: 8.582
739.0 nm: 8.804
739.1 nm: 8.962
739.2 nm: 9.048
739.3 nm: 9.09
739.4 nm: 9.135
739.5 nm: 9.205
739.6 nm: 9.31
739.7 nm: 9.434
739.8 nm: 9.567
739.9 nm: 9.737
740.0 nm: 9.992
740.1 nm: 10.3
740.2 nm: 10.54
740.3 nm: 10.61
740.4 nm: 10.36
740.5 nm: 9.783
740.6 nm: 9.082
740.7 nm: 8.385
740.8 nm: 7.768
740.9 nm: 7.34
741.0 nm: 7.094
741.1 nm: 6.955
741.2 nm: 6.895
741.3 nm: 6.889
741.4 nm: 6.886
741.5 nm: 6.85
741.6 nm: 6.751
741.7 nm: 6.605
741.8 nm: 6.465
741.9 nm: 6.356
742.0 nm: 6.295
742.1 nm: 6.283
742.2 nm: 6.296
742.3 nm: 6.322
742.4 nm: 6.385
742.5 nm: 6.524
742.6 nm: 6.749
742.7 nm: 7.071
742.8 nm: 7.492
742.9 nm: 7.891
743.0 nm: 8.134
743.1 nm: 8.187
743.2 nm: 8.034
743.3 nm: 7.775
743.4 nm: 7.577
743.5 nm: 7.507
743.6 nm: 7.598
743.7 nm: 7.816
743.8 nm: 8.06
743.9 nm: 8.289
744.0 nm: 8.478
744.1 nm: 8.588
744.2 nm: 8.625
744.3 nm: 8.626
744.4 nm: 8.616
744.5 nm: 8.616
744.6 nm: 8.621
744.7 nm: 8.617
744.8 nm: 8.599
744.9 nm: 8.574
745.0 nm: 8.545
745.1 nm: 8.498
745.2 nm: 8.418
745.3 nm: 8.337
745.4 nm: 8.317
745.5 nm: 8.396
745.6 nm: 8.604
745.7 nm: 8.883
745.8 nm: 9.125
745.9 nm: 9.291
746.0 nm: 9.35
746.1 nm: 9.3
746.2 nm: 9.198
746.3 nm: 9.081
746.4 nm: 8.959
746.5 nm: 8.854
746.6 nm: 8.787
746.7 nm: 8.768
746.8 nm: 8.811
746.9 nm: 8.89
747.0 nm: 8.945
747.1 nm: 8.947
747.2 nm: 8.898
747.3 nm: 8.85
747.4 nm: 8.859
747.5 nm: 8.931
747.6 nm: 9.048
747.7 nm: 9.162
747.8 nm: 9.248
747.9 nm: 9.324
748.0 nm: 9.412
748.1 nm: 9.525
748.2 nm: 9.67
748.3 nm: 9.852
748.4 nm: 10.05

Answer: -0.20 mag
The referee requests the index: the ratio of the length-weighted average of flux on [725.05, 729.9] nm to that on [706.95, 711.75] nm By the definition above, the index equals 1.60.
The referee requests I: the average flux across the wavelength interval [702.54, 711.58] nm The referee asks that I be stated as 5.78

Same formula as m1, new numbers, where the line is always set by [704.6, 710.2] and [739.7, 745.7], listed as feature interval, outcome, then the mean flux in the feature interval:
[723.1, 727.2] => -0.20 mag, 8.77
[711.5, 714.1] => 0.28 mag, 5.24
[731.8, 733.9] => -0.20 mag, 9.11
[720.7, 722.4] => -0.09 mag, 7.75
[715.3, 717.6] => 0.27 mag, 5.4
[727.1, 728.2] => -0.24 mag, 9.18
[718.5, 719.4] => 0.27 mag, 5.47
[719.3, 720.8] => 0.02 mag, 6.93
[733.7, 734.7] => -0.21 mag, 9.34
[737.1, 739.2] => -0.10 mag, 8.56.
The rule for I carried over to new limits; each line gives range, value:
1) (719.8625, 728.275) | 8.4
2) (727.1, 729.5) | 9.42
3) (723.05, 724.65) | 8.36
